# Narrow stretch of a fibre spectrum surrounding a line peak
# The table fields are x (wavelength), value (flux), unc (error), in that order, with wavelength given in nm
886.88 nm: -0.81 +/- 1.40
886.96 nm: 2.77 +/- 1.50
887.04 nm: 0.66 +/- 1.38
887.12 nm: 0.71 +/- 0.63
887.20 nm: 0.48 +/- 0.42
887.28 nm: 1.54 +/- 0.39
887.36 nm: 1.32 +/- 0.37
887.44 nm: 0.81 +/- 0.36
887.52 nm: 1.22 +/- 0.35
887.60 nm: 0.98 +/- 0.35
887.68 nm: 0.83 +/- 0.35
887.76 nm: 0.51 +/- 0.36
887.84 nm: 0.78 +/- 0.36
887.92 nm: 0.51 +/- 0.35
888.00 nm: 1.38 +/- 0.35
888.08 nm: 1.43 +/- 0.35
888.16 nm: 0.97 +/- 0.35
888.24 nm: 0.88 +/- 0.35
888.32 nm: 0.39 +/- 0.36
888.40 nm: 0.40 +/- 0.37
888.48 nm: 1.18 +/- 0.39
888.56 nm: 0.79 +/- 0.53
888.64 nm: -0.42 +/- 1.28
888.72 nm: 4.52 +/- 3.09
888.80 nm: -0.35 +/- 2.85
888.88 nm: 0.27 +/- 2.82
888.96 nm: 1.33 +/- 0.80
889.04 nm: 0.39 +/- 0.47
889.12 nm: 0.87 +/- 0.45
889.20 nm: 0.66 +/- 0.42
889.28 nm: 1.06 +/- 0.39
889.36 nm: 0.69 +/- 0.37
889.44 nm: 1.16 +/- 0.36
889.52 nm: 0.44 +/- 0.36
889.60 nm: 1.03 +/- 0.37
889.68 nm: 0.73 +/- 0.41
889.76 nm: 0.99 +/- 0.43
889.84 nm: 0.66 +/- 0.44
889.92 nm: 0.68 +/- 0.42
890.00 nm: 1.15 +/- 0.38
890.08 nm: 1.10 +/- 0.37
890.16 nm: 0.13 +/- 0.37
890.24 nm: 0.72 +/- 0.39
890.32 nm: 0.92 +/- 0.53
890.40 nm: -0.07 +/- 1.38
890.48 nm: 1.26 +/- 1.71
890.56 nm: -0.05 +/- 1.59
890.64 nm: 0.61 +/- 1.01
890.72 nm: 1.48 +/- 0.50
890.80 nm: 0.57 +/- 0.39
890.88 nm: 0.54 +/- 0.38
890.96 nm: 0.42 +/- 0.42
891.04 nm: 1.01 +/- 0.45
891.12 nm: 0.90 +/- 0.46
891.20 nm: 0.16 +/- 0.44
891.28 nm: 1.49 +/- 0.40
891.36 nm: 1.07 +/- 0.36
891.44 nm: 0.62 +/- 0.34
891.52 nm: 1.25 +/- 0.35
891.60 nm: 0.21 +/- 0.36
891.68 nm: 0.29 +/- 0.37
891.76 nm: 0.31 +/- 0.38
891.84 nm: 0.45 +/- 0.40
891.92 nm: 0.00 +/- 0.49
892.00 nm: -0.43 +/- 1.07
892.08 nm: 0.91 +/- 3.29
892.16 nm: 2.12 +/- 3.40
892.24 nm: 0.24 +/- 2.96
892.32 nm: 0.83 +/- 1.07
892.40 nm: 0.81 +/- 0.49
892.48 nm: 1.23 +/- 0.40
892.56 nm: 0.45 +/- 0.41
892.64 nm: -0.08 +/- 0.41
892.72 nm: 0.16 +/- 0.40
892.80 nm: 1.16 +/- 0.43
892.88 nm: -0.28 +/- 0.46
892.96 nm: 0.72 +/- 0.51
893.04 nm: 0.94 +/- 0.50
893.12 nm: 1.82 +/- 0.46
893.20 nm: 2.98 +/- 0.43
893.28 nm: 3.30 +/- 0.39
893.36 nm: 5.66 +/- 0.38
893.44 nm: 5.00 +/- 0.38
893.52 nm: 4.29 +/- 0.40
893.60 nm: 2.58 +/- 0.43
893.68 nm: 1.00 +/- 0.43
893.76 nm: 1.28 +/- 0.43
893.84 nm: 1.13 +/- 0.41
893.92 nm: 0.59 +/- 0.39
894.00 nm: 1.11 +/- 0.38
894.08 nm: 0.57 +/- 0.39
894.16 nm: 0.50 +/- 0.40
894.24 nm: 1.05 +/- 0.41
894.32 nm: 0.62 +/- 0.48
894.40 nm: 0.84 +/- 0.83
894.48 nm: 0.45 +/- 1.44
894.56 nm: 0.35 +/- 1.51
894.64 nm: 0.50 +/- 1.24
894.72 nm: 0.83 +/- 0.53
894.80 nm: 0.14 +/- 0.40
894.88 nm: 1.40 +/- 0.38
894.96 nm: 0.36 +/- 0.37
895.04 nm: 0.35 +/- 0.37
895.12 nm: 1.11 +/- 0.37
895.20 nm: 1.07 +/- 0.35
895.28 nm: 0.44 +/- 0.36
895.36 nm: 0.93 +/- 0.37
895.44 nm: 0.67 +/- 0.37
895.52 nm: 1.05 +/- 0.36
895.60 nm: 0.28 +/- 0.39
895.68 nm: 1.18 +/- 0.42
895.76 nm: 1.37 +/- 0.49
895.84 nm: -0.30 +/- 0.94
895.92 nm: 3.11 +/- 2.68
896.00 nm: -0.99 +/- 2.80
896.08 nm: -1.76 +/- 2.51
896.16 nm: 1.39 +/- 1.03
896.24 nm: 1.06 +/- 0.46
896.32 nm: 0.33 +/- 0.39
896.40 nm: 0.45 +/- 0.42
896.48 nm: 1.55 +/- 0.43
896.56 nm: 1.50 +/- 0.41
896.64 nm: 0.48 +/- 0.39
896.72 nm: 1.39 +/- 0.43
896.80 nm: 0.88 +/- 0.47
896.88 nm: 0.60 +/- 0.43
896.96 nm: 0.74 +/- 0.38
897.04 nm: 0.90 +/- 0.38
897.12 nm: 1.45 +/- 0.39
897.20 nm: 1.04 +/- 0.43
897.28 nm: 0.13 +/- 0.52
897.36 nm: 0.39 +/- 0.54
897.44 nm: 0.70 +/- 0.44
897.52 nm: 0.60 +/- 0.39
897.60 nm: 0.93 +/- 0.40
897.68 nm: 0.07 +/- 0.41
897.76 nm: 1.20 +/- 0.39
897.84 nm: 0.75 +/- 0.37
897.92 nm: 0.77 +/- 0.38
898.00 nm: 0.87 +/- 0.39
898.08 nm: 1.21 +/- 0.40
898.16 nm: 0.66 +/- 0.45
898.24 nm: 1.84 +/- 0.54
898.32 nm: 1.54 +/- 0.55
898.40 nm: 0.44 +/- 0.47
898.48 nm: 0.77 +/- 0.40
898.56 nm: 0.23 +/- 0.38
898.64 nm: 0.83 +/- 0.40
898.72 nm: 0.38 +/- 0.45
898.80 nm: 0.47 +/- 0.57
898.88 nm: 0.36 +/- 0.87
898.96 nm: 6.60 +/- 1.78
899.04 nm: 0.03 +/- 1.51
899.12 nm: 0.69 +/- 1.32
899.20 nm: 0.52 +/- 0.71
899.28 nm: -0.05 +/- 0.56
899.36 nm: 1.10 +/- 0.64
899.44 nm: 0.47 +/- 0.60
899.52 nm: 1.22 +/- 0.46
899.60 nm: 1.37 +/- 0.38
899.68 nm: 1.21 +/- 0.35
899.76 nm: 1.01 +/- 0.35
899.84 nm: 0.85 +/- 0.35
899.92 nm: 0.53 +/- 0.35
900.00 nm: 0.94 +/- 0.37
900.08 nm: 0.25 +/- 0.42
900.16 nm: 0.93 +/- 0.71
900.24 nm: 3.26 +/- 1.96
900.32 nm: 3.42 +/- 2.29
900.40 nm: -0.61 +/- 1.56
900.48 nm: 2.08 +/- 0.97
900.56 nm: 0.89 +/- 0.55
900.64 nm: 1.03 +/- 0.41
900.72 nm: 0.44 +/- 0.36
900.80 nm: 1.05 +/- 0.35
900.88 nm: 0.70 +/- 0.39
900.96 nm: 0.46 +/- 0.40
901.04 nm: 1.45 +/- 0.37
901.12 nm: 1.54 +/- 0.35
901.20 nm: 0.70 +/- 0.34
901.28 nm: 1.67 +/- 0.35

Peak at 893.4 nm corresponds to Hbeta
